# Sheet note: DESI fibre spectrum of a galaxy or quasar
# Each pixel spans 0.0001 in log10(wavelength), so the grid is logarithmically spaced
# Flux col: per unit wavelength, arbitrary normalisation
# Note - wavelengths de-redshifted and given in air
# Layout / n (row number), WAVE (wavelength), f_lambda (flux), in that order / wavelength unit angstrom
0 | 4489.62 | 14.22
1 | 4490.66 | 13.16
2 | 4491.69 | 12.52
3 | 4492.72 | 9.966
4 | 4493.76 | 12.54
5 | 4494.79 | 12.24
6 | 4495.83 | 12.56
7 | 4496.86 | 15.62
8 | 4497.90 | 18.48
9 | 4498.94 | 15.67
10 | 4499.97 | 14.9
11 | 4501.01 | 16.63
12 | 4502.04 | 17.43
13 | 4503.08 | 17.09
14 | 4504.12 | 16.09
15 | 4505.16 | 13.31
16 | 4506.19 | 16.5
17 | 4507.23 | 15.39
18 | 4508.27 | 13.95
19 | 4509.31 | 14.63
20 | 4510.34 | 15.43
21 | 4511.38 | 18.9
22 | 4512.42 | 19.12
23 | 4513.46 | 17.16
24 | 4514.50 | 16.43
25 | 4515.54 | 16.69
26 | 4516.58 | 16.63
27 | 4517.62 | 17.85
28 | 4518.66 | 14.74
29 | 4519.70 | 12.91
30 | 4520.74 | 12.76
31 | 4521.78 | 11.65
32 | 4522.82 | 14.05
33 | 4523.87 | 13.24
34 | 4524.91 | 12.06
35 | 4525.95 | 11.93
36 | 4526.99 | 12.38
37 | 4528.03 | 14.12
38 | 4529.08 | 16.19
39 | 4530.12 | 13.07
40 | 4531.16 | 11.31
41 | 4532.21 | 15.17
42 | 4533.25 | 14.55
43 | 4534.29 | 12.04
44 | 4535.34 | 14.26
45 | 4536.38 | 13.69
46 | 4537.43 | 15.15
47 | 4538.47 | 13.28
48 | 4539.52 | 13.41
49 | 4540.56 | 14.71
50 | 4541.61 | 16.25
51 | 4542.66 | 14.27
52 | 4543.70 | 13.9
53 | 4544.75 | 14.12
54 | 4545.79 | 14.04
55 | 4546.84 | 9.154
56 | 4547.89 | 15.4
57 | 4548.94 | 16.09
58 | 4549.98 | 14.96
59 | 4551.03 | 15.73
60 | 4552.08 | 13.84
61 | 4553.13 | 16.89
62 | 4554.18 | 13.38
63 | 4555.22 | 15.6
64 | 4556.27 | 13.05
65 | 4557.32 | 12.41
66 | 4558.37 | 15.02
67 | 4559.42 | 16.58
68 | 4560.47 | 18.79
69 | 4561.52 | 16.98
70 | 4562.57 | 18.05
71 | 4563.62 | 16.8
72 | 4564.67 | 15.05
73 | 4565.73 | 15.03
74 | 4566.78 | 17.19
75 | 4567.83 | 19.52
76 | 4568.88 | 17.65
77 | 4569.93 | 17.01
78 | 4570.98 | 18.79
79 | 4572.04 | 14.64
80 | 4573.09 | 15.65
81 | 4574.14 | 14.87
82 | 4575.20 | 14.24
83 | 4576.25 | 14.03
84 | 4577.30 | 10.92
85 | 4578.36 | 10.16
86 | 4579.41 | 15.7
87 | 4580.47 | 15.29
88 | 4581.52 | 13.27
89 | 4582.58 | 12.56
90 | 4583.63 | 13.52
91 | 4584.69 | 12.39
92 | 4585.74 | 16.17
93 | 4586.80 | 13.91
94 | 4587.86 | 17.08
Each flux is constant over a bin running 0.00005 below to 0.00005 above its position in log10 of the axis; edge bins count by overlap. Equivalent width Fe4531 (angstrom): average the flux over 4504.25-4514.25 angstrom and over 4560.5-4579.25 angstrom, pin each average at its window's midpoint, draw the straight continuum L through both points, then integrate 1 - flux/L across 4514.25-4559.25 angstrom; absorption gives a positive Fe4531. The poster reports 5.0 angstrom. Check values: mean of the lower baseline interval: 16.1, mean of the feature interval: 14.2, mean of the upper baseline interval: 15.8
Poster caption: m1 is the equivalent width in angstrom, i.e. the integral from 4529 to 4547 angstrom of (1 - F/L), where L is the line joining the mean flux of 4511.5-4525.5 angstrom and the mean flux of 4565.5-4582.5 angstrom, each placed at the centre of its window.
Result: 1.5 angstrom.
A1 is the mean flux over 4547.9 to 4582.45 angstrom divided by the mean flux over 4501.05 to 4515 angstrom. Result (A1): 0.94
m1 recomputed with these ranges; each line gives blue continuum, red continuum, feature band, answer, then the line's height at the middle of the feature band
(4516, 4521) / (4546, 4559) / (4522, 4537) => 1.5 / 14.9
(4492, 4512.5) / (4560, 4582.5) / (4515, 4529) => 1.2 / 15.3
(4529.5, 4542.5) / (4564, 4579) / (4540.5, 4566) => -0.7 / 14.6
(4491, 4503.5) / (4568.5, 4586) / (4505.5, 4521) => -1.5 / 14.6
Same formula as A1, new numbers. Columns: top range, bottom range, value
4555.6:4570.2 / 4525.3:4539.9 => 1.20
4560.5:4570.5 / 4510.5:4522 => 1.07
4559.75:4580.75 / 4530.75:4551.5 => 1.12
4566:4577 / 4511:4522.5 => 1.03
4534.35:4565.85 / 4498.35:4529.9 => 0.98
